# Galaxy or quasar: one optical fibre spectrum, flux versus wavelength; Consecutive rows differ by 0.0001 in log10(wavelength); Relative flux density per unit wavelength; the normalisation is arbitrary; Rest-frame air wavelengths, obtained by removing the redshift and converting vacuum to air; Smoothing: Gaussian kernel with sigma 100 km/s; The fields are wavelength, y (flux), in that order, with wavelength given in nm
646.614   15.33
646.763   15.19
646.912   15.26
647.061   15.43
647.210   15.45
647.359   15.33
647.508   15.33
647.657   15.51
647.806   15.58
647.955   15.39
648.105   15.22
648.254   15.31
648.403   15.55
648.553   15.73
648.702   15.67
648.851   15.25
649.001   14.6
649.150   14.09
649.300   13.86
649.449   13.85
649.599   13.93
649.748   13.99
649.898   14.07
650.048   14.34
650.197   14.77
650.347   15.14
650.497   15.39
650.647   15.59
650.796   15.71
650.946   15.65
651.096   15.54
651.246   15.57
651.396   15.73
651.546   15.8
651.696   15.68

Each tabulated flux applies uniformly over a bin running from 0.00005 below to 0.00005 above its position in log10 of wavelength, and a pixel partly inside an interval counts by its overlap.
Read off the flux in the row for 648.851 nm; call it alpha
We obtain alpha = 15.25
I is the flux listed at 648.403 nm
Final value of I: 15.55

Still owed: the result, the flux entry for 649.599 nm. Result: 13.93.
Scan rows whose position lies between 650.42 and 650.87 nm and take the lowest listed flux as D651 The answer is 15.39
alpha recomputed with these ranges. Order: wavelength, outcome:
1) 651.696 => 15.68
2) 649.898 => 14.07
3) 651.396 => 15.73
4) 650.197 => 14.77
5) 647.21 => 15.45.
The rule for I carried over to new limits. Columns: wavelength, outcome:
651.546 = 15.8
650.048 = 14.34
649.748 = 13.99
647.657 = 15.51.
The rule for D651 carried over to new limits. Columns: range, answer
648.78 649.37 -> 13.86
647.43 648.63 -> 15.22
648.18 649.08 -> 14.6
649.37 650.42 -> 13.85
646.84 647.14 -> 15.26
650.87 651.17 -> 15.54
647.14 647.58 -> 15.33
